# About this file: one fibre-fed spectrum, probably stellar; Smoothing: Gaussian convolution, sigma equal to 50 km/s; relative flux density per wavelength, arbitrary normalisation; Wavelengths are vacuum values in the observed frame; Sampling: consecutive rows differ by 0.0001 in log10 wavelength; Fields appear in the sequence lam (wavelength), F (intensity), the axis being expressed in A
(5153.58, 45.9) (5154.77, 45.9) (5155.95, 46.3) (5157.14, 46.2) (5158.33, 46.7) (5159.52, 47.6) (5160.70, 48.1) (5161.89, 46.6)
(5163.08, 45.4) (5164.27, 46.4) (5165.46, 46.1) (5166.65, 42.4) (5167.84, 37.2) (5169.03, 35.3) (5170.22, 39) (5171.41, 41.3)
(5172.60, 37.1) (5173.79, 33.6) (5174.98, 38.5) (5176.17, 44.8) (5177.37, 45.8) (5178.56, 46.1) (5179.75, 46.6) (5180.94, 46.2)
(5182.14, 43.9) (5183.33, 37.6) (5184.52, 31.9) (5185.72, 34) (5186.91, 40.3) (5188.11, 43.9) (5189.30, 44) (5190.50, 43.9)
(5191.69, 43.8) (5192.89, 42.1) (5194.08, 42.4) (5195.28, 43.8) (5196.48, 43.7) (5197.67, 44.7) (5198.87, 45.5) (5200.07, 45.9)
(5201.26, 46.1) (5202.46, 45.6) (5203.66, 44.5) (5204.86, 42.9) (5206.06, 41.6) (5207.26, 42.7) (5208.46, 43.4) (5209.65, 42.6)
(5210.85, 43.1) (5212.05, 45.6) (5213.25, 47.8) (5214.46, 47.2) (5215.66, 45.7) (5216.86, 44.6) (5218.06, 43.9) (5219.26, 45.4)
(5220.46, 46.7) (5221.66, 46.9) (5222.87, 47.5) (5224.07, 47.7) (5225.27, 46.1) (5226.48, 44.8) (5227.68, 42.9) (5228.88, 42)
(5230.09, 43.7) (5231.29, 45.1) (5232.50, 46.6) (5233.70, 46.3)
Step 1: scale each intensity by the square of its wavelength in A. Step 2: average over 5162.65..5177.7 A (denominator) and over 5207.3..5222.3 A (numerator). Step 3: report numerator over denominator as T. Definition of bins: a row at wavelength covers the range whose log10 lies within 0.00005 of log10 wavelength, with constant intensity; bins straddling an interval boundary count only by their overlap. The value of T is 1.1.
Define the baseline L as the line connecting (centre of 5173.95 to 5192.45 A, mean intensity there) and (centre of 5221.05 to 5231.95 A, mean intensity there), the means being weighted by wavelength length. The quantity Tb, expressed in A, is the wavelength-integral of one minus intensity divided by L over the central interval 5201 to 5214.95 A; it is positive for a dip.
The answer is -0.2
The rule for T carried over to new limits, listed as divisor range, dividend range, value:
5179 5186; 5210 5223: 1.15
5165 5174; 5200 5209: 1.14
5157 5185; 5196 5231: 1.07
